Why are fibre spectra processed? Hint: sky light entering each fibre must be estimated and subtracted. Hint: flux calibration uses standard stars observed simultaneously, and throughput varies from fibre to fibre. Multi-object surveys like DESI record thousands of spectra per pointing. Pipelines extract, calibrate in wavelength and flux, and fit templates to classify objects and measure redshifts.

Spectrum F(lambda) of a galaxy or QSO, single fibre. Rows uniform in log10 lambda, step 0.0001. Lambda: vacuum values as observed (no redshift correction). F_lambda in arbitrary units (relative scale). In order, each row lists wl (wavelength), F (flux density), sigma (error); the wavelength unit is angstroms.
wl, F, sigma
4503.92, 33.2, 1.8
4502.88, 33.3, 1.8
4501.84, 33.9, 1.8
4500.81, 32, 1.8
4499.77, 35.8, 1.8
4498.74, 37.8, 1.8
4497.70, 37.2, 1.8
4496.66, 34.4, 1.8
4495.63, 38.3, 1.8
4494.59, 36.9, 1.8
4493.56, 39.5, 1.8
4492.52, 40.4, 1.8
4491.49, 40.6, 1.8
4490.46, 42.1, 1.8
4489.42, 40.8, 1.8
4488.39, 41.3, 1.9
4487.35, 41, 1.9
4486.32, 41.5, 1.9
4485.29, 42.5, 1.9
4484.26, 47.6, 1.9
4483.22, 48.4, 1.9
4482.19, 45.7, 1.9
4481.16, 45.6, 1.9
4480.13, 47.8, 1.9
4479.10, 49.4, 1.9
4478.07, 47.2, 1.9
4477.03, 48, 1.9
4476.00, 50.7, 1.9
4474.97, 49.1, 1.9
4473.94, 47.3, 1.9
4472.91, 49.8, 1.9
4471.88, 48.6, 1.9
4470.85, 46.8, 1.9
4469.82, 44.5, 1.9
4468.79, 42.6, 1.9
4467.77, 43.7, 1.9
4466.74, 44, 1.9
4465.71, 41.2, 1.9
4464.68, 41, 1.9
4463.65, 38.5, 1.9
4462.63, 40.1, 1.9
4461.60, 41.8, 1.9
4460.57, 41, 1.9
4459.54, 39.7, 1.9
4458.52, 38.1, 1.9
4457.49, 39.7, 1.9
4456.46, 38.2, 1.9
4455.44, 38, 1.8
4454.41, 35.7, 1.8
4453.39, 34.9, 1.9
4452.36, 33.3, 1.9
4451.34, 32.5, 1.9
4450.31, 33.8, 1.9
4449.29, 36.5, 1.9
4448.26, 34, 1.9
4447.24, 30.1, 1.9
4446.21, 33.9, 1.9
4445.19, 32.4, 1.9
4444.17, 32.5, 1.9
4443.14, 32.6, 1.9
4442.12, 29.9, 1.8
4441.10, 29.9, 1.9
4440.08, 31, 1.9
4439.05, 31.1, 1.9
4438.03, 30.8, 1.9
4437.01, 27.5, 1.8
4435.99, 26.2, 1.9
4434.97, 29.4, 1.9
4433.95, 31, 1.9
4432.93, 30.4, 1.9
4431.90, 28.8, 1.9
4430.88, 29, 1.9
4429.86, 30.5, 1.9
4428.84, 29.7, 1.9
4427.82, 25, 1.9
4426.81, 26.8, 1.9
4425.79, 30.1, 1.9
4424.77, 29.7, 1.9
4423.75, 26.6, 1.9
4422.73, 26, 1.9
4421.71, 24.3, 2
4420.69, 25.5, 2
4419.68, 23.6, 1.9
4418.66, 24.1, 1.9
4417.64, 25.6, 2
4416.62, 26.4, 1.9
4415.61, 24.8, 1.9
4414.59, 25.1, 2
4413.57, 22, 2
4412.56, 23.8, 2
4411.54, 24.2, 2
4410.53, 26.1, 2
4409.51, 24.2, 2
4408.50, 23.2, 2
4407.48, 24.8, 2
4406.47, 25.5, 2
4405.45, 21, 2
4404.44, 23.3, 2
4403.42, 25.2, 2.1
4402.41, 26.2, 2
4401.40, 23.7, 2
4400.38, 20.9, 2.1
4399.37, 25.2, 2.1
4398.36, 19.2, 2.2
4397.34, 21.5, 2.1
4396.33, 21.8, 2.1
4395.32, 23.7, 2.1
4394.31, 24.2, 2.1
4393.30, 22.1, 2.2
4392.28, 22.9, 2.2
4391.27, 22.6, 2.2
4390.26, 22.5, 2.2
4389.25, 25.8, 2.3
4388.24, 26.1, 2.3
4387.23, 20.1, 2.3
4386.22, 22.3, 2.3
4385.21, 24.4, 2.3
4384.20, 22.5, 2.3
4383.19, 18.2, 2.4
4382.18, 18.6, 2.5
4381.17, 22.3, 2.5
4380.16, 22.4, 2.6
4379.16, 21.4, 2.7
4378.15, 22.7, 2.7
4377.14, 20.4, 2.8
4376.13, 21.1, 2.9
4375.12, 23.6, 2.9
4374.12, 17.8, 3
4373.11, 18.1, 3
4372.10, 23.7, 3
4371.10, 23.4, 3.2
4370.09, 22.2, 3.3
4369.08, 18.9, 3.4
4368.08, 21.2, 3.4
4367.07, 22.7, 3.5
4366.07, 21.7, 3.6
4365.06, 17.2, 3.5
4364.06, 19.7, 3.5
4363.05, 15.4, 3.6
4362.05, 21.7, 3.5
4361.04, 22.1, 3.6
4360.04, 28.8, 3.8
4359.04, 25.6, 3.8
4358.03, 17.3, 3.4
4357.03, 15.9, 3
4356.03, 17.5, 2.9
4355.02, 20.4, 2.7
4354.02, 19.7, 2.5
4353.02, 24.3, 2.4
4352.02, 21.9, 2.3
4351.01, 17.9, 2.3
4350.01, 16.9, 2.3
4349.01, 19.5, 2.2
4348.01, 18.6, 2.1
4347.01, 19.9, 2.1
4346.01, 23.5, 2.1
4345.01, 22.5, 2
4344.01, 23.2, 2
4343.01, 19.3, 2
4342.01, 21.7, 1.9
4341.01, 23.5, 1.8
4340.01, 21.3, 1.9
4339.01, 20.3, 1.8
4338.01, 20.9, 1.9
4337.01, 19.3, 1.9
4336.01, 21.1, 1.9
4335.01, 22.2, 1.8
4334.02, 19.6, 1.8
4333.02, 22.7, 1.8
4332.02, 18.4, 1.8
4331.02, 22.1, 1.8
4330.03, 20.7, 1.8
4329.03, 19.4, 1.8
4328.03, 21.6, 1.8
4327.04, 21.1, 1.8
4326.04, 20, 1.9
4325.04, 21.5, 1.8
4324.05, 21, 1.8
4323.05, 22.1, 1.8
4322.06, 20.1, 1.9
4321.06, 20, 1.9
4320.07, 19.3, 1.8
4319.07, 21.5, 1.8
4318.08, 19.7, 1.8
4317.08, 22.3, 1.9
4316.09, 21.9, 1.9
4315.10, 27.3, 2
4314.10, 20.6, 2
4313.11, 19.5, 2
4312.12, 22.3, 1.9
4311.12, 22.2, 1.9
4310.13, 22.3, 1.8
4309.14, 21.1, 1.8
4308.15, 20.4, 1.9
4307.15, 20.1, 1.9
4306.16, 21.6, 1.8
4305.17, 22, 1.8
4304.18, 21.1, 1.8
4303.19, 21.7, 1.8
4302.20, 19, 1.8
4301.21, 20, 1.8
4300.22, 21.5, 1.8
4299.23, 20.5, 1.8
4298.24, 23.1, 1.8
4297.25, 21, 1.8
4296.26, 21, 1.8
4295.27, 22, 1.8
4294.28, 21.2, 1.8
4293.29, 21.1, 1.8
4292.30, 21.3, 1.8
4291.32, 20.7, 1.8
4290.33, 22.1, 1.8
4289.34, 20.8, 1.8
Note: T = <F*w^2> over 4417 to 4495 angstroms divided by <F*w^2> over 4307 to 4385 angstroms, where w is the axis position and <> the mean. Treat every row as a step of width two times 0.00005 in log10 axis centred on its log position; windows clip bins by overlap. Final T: 1.85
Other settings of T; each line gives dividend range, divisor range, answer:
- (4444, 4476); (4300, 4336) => 2.01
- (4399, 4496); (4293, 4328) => 1.73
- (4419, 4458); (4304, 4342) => 1.53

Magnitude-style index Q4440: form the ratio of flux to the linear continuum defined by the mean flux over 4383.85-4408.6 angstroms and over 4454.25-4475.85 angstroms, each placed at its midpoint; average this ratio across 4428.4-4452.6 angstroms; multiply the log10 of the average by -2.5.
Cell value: 0.15 mag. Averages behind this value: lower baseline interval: 23.2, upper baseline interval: 42.6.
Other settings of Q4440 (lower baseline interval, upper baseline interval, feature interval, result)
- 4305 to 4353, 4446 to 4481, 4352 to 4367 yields 0.23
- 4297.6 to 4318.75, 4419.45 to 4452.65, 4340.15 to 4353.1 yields 0.15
